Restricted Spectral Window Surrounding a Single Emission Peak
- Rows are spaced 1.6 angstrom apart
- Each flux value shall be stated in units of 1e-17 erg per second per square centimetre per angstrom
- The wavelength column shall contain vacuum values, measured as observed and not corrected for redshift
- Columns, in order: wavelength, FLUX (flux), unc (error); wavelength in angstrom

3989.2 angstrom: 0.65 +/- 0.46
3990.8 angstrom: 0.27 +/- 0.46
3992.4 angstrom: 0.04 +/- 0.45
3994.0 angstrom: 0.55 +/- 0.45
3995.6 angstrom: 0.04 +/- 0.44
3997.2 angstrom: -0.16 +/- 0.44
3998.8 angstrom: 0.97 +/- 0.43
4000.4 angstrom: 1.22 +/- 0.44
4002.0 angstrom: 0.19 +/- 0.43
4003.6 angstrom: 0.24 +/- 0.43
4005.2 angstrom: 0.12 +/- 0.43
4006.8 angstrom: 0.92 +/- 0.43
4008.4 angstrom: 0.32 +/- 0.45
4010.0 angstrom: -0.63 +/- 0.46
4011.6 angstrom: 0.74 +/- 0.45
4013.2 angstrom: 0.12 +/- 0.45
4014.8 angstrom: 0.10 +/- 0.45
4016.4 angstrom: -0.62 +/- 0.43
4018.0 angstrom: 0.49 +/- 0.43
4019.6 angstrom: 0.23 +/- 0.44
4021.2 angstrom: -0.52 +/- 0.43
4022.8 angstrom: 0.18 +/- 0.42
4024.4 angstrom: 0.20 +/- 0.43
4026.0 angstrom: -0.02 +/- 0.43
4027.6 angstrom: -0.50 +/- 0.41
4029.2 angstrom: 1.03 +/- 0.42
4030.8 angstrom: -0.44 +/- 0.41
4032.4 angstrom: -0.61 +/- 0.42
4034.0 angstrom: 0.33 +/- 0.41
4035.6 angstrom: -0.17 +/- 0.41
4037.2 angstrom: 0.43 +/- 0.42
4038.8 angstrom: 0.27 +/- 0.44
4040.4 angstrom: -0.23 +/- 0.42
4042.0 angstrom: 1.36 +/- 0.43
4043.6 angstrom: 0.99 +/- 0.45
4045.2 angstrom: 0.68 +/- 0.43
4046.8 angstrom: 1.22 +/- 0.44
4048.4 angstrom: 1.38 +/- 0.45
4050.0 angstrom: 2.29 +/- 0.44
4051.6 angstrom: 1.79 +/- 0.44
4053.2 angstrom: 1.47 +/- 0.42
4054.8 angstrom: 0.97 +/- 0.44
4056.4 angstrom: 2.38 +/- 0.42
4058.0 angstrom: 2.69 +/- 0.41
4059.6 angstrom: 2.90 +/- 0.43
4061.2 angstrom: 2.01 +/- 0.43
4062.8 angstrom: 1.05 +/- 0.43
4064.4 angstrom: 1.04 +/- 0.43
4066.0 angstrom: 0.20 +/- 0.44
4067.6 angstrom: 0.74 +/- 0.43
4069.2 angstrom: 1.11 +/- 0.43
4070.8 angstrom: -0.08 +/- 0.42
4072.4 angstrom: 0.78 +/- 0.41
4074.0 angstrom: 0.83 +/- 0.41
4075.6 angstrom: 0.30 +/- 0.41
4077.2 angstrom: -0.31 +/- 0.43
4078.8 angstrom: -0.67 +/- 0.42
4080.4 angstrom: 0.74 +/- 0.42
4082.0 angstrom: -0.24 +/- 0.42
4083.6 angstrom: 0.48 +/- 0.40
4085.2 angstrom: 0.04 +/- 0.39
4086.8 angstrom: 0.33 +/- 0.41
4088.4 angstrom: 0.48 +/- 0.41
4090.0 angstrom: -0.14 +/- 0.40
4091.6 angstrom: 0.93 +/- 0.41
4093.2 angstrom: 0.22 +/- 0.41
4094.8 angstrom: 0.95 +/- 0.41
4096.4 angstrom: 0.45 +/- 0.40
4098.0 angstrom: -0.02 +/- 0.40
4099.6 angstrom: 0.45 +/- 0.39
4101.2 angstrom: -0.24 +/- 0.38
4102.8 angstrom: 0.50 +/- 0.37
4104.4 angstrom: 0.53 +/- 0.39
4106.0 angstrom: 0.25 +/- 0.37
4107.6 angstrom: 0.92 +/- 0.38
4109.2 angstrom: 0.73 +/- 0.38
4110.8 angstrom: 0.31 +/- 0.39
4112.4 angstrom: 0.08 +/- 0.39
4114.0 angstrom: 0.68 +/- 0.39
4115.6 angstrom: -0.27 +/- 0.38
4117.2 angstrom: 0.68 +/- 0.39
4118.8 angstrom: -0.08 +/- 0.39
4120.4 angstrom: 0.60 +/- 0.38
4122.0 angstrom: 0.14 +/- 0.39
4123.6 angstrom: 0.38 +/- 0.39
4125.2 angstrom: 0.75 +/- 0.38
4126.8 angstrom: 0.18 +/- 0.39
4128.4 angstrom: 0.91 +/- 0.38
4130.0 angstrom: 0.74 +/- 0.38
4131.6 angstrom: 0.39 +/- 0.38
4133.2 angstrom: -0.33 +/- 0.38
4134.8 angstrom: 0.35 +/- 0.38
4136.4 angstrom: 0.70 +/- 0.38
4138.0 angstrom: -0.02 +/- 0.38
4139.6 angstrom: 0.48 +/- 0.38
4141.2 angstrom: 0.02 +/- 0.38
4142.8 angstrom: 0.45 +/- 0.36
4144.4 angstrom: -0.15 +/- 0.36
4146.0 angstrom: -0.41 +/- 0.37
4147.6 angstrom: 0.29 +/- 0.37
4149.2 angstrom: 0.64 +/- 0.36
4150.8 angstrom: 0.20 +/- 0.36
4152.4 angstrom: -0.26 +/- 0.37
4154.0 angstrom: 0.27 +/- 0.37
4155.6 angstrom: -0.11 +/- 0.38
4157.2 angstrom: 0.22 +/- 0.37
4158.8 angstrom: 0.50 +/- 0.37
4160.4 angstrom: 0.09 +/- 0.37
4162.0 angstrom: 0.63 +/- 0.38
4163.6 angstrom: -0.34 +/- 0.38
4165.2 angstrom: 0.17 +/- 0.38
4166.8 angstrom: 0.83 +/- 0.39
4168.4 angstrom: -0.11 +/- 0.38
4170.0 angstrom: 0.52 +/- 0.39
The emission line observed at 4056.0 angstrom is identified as Lyman alpha 1216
